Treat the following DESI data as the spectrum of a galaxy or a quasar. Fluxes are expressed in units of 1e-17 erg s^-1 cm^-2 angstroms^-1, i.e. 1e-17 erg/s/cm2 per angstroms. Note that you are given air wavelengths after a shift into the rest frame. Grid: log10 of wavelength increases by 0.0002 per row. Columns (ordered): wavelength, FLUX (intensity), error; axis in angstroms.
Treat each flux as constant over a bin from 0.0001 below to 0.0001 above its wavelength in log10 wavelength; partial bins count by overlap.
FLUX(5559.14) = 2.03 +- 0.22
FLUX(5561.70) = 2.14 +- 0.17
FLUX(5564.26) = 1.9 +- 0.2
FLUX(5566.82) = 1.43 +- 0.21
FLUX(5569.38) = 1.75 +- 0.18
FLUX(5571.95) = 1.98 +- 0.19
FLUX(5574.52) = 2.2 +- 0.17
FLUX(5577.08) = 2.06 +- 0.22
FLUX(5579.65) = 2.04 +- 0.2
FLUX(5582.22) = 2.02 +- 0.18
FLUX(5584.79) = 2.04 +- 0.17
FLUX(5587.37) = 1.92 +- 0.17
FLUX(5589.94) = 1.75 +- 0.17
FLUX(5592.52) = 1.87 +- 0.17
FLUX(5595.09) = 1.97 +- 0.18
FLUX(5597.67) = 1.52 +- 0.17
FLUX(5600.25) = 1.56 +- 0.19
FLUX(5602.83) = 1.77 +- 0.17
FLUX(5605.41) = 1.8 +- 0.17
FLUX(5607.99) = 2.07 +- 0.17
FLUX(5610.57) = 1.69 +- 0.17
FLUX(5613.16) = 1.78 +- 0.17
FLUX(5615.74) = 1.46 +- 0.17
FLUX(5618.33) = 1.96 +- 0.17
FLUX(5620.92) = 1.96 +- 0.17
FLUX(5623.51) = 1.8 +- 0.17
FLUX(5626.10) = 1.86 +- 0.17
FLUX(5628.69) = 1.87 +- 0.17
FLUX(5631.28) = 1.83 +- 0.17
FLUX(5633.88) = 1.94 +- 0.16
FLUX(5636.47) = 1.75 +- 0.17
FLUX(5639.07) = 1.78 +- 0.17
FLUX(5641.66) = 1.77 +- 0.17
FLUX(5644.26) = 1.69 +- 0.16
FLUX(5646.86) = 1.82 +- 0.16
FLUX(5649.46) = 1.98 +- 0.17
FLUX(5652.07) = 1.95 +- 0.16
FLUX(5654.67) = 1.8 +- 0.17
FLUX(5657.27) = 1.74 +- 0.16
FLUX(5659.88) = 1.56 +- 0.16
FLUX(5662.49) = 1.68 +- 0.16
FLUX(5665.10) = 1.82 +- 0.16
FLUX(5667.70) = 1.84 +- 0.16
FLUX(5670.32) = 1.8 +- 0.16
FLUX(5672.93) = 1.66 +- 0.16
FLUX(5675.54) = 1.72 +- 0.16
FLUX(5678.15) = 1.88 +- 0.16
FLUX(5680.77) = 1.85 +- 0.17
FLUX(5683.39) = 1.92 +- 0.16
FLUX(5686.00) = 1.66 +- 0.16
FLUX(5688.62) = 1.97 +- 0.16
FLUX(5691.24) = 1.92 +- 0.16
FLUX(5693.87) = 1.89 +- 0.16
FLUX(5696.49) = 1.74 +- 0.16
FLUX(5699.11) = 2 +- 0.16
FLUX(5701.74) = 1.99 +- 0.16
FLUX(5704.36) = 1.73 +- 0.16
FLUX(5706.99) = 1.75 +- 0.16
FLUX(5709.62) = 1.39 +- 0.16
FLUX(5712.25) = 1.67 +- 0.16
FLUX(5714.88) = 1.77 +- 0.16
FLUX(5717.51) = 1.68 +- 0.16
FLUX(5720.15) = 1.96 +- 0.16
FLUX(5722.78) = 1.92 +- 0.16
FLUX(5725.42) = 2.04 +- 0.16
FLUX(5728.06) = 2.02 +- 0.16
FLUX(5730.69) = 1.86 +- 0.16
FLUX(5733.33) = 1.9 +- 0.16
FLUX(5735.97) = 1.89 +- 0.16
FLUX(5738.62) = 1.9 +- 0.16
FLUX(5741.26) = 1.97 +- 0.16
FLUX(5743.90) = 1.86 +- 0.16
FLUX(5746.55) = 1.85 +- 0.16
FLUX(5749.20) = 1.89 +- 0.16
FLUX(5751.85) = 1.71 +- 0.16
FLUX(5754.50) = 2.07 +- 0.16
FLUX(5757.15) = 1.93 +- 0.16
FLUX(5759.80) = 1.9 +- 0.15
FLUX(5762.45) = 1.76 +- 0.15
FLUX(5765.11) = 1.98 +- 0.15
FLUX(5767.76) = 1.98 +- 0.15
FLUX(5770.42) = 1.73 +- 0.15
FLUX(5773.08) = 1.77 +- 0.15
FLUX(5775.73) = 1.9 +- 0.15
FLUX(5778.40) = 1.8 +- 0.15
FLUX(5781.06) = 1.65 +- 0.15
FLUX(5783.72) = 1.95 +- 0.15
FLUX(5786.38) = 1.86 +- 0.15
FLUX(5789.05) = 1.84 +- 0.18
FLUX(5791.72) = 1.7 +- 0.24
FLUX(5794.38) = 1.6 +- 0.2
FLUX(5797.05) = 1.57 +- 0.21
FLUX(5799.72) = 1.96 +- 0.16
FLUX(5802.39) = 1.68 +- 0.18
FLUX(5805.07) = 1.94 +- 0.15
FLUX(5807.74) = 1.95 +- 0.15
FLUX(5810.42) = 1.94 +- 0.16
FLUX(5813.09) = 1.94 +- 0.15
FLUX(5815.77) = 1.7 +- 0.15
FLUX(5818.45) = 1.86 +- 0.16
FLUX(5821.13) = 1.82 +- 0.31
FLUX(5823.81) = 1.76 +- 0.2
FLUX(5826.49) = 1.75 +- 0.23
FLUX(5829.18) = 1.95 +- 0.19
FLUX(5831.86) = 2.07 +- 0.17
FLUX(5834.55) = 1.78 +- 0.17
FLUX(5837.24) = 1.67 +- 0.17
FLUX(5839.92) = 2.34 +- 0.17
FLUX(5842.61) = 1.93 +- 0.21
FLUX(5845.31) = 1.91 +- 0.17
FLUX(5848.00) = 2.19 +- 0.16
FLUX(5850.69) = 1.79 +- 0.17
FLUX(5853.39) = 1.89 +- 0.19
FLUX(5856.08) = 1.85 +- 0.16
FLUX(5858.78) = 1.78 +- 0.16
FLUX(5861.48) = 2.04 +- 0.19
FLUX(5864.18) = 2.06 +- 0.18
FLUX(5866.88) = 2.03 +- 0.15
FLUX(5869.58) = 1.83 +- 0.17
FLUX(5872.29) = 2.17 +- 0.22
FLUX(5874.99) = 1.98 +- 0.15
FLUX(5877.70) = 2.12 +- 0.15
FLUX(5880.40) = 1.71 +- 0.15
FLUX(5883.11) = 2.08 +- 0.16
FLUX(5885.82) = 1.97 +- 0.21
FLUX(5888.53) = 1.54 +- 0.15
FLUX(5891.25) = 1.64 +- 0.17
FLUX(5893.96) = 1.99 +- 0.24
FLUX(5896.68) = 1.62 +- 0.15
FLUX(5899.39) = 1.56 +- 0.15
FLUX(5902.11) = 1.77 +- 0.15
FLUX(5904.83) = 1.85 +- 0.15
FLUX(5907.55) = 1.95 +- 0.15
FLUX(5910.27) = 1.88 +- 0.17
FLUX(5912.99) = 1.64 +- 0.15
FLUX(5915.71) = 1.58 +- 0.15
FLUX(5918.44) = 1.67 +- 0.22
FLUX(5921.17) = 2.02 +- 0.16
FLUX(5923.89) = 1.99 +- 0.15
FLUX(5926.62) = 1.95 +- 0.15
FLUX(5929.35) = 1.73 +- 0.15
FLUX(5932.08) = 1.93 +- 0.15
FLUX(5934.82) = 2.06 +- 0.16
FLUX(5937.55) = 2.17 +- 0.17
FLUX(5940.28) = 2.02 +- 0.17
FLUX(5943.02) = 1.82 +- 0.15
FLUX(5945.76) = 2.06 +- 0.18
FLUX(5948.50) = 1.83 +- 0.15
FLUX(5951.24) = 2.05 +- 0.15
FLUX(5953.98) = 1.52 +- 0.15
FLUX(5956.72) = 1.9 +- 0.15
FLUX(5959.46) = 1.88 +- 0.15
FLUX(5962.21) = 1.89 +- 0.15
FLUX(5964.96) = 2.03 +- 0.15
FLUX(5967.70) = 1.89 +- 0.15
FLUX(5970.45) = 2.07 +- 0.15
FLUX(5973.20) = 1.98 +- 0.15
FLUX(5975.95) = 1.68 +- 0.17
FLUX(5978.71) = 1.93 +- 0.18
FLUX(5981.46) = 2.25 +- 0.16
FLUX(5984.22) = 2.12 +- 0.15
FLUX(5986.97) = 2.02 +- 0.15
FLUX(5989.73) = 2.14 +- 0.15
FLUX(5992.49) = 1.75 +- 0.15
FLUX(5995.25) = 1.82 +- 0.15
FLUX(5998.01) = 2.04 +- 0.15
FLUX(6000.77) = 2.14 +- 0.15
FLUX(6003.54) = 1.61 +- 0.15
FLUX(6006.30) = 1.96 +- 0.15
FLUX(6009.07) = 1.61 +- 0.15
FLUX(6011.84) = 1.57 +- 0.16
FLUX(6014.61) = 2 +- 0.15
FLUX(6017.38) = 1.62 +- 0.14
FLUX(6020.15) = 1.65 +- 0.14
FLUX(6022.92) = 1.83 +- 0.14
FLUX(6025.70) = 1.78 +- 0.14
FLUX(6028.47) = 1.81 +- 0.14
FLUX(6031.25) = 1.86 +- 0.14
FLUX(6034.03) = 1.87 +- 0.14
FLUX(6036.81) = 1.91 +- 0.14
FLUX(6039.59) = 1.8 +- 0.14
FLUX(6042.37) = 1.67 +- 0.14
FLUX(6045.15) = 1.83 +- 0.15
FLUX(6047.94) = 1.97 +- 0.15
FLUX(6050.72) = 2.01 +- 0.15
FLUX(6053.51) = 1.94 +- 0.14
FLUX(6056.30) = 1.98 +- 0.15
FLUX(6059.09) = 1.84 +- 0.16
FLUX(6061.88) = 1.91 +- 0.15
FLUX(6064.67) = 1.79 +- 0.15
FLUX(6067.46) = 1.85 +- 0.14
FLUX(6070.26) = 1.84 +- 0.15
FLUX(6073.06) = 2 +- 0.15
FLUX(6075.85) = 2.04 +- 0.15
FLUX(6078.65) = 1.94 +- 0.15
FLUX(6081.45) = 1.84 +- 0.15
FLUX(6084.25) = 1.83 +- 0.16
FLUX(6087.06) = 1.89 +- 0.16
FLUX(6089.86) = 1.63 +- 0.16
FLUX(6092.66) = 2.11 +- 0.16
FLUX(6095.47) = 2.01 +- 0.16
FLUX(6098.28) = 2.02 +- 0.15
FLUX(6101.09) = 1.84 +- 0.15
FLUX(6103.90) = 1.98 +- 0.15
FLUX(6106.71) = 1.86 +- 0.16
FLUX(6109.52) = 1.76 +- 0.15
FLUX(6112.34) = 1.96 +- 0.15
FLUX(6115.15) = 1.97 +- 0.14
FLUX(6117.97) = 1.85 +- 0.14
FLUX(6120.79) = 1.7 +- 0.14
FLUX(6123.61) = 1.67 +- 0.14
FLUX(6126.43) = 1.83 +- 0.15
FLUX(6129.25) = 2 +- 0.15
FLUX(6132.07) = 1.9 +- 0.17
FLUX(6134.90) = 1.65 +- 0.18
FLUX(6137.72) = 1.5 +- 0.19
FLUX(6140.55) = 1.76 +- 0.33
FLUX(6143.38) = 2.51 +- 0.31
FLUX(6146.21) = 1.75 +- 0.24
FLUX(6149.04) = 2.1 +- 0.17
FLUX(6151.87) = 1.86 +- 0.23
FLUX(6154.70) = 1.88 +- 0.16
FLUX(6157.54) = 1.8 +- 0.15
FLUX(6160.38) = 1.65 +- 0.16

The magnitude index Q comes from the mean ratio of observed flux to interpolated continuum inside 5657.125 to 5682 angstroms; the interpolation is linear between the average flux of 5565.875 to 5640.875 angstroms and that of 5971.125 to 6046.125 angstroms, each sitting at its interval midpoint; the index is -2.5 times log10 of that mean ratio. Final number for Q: 0.06 mag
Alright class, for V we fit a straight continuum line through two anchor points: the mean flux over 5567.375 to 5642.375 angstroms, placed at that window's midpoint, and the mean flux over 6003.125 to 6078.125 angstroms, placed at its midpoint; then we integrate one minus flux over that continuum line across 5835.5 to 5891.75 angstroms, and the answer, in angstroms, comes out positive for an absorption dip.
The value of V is -2.7 angstroms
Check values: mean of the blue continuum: 1.85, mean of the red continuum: 1.84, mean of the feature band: 1.93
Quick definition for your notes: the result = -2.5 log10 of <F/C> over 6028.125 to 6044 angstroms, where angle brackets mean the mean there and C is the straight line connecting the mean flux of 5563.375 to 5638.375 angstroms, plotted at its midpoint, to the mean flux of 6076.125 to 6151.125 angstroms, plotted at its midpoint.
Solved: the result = 0.03 mag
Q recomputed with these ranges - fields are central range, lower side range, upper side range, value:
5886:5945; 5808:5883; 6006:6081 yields 0.04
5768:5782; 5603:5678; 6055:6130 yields 0.02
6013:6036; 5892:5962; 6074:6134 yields 0.04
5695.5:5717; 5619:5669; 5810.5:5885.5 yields 0.06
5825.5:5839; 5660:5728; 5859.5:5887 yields 0.05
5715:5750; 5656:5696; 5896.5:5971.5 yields -0.05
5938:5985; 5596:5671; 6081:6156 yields -0.05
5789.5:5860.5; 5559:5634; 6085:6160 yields 0.00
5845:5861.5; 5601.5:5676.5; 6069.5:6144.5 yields -0.04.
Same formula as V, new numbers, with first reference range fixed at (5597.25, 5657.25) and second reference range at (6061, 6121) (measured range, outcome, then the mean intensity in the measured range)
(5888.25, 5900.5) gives 1.1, 1.68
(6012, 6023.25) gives 0.8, 1.75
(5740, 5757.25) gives -0.6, 1.89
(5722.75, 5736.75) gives -0.9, 1.94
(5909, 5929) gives 0.5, 1.81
